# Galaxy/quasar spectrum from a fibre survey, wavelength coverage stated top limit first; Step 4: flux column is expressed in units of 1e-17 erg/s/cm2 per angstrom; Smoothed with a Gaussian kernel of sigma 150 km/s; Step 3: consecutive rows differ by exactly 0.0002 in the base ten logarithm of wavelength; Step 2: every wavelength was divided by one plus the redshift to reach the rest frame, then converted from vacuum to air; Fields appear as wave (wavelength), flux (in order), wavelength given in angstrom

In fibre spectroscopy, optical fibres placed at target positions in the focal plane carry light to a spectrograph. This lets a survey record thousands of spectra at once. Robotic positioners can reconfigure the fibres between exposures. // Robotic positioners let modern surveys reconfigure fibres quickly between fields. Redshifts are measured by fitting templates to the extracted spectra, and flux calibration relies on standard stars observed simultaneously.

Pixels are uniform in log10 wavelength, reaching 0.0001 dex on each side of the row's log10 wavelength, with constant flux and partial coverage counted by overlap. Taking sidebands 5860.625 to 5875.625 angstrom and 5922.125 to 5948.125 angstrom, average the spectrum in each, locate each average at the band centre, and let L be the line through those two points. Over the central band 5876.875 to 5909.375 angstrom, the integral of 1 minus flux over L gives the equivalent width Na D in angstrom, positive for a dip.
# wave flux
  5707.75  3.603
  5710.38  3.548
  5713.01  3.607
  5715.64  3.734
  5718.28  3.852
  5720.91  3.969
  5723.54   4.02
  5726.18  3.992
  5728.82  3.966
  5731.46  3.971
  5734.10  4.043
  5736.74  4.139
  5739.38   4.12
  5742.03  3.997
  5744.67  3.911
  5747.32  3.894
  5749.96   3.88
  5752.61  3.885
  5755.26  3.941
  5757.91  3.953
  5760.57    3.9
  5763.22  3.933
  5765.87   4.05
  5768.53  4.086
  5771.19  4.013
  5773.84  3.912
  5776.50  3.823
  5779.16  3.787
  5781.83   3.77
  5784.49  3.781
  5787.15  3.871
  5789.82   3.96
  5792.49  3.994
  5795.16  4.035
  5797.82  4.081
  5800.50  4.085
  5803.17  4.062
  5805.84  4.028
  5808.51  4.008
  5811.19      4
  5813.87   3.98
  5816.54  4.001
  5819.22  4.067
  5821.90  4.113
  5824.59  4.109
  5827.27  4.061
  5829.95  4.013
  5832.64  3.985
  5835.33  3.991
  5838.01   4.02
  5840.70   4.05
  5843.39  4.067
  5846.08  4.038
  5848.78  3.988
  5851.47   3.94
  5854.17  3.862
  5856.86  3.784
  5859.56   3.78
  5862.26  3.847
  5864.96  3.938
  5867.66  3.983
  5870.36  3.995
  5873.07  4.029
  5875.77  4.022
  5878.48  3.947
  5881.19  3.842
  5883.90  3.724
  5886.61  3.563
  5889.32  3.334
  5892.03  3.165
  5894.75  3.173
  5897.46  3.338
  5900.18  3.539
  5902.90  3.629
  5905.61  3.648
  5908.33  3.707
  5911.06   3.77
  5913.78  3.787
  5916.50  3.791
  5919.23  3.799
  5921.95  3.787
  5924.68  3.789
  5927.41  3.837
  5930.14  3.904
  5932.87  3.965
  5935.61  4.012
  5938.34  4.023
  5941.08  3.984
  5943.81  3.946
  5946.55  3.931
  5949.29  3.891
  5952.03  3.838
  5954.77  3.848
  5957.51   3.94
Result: 3.3 angstrom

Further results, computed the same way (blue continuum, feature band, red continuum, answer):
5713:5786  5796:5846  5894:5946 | -2.28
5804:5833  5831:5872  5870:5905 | -1.20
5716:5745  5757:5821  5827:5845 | 0.70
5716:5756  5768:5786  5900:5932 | 0.22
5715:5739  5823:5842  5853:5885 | -0.56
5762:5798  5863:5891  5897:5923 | -0.58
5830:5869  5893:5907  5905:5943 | 1.53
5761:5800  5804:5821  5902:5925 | -0.55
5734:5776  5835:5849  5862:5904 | -0.93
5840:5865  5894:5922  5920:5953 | 1.98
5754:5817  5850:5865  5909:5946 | 0.25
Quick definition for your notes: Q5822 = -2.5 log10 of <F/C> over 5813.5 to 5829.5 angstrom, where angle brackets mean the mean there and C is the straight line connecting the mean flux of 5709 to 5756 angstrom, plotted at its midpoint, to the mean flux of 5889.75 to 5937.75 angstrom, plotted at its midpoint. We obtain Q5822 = -0.071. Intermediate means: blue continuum 3.91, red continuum 3.68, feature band 4.06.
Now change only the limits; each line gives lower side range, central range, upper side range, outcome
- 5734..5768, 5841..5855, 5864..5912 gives -0.061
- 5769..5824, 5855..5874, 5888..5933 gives -0.038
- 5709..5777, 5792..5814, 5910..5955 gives -0.033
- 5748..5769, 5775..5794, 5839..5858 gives 0.027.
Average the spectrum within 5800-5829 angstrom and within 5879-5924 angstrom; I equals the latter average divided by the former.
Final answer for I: 0.89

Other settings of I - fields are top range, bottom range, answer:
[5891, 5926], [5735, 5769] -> 0.91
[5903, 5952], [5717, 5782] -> 0.97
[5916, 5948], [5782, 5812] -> 0.98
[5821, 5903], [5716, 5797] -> 0.97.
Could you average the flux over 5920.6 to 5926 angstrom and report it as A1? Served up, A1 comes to 3.79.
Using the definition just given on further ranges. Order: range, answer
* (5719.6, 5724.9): 4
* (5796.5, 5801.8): 4.08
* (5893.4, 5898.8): 3.26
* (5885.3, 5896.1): 3.31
